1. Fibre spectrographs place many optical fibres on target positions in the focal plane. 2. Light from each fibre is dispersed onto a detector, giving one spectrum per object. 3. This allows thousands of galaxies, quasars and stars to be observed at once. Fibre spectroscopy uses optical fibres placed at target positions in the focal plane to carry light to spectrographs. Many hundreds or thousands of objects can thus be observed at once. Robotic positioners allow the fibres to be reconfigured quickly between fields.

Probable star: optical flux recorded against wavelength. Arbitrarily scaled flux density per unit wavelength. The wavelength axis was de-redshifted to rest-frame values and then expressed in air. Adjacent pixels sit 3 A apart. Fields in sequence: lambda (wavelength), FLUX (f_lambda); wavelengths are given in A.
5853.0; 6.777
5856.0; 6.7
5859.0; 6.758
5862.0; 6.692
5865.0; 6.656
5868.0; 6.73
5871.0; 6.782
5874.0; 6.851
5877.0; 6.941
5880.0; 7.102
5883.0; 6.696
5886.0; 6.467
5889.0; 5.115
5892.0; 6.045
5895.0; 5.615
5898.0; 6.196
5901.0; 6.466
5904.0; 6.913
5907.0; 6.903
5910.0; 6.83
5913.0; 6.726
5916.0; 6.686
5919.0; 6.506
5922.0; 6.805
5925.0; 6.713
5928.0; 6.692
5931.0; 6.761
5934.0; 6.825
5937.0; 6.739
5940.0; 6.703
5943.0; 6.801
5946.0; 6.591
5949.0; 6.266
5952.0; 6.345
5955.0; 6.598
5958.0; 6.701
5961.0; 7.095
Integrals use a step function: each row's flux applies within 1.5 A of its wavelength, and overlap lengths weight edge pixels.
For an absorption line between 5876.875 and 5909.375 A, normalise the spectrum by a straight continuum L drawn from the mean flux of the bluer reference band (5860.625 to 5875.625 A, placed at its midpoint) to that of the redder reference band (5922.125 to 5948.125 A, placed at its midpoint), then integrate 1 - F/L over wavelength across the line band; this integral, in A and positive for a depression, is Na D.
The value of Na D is 1.6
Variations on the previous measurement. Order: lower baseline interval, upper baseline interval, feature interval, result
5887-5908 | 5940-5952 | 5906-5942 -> -2.1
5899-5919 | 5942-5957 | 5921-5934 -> -0.2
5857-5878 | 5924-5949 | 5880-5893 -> 1.1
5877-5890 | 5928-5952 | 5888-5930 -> 0.5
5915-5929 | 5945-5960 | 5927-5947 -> -0.4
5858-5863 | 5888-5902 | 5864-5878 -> -0.7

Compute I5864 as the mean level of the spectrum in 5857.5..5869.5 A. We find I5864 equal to 6.71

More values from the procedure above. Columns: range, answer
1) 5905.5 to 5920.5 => 6.73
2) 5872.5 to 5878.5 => 6.9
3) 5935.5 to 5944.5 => 6.75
